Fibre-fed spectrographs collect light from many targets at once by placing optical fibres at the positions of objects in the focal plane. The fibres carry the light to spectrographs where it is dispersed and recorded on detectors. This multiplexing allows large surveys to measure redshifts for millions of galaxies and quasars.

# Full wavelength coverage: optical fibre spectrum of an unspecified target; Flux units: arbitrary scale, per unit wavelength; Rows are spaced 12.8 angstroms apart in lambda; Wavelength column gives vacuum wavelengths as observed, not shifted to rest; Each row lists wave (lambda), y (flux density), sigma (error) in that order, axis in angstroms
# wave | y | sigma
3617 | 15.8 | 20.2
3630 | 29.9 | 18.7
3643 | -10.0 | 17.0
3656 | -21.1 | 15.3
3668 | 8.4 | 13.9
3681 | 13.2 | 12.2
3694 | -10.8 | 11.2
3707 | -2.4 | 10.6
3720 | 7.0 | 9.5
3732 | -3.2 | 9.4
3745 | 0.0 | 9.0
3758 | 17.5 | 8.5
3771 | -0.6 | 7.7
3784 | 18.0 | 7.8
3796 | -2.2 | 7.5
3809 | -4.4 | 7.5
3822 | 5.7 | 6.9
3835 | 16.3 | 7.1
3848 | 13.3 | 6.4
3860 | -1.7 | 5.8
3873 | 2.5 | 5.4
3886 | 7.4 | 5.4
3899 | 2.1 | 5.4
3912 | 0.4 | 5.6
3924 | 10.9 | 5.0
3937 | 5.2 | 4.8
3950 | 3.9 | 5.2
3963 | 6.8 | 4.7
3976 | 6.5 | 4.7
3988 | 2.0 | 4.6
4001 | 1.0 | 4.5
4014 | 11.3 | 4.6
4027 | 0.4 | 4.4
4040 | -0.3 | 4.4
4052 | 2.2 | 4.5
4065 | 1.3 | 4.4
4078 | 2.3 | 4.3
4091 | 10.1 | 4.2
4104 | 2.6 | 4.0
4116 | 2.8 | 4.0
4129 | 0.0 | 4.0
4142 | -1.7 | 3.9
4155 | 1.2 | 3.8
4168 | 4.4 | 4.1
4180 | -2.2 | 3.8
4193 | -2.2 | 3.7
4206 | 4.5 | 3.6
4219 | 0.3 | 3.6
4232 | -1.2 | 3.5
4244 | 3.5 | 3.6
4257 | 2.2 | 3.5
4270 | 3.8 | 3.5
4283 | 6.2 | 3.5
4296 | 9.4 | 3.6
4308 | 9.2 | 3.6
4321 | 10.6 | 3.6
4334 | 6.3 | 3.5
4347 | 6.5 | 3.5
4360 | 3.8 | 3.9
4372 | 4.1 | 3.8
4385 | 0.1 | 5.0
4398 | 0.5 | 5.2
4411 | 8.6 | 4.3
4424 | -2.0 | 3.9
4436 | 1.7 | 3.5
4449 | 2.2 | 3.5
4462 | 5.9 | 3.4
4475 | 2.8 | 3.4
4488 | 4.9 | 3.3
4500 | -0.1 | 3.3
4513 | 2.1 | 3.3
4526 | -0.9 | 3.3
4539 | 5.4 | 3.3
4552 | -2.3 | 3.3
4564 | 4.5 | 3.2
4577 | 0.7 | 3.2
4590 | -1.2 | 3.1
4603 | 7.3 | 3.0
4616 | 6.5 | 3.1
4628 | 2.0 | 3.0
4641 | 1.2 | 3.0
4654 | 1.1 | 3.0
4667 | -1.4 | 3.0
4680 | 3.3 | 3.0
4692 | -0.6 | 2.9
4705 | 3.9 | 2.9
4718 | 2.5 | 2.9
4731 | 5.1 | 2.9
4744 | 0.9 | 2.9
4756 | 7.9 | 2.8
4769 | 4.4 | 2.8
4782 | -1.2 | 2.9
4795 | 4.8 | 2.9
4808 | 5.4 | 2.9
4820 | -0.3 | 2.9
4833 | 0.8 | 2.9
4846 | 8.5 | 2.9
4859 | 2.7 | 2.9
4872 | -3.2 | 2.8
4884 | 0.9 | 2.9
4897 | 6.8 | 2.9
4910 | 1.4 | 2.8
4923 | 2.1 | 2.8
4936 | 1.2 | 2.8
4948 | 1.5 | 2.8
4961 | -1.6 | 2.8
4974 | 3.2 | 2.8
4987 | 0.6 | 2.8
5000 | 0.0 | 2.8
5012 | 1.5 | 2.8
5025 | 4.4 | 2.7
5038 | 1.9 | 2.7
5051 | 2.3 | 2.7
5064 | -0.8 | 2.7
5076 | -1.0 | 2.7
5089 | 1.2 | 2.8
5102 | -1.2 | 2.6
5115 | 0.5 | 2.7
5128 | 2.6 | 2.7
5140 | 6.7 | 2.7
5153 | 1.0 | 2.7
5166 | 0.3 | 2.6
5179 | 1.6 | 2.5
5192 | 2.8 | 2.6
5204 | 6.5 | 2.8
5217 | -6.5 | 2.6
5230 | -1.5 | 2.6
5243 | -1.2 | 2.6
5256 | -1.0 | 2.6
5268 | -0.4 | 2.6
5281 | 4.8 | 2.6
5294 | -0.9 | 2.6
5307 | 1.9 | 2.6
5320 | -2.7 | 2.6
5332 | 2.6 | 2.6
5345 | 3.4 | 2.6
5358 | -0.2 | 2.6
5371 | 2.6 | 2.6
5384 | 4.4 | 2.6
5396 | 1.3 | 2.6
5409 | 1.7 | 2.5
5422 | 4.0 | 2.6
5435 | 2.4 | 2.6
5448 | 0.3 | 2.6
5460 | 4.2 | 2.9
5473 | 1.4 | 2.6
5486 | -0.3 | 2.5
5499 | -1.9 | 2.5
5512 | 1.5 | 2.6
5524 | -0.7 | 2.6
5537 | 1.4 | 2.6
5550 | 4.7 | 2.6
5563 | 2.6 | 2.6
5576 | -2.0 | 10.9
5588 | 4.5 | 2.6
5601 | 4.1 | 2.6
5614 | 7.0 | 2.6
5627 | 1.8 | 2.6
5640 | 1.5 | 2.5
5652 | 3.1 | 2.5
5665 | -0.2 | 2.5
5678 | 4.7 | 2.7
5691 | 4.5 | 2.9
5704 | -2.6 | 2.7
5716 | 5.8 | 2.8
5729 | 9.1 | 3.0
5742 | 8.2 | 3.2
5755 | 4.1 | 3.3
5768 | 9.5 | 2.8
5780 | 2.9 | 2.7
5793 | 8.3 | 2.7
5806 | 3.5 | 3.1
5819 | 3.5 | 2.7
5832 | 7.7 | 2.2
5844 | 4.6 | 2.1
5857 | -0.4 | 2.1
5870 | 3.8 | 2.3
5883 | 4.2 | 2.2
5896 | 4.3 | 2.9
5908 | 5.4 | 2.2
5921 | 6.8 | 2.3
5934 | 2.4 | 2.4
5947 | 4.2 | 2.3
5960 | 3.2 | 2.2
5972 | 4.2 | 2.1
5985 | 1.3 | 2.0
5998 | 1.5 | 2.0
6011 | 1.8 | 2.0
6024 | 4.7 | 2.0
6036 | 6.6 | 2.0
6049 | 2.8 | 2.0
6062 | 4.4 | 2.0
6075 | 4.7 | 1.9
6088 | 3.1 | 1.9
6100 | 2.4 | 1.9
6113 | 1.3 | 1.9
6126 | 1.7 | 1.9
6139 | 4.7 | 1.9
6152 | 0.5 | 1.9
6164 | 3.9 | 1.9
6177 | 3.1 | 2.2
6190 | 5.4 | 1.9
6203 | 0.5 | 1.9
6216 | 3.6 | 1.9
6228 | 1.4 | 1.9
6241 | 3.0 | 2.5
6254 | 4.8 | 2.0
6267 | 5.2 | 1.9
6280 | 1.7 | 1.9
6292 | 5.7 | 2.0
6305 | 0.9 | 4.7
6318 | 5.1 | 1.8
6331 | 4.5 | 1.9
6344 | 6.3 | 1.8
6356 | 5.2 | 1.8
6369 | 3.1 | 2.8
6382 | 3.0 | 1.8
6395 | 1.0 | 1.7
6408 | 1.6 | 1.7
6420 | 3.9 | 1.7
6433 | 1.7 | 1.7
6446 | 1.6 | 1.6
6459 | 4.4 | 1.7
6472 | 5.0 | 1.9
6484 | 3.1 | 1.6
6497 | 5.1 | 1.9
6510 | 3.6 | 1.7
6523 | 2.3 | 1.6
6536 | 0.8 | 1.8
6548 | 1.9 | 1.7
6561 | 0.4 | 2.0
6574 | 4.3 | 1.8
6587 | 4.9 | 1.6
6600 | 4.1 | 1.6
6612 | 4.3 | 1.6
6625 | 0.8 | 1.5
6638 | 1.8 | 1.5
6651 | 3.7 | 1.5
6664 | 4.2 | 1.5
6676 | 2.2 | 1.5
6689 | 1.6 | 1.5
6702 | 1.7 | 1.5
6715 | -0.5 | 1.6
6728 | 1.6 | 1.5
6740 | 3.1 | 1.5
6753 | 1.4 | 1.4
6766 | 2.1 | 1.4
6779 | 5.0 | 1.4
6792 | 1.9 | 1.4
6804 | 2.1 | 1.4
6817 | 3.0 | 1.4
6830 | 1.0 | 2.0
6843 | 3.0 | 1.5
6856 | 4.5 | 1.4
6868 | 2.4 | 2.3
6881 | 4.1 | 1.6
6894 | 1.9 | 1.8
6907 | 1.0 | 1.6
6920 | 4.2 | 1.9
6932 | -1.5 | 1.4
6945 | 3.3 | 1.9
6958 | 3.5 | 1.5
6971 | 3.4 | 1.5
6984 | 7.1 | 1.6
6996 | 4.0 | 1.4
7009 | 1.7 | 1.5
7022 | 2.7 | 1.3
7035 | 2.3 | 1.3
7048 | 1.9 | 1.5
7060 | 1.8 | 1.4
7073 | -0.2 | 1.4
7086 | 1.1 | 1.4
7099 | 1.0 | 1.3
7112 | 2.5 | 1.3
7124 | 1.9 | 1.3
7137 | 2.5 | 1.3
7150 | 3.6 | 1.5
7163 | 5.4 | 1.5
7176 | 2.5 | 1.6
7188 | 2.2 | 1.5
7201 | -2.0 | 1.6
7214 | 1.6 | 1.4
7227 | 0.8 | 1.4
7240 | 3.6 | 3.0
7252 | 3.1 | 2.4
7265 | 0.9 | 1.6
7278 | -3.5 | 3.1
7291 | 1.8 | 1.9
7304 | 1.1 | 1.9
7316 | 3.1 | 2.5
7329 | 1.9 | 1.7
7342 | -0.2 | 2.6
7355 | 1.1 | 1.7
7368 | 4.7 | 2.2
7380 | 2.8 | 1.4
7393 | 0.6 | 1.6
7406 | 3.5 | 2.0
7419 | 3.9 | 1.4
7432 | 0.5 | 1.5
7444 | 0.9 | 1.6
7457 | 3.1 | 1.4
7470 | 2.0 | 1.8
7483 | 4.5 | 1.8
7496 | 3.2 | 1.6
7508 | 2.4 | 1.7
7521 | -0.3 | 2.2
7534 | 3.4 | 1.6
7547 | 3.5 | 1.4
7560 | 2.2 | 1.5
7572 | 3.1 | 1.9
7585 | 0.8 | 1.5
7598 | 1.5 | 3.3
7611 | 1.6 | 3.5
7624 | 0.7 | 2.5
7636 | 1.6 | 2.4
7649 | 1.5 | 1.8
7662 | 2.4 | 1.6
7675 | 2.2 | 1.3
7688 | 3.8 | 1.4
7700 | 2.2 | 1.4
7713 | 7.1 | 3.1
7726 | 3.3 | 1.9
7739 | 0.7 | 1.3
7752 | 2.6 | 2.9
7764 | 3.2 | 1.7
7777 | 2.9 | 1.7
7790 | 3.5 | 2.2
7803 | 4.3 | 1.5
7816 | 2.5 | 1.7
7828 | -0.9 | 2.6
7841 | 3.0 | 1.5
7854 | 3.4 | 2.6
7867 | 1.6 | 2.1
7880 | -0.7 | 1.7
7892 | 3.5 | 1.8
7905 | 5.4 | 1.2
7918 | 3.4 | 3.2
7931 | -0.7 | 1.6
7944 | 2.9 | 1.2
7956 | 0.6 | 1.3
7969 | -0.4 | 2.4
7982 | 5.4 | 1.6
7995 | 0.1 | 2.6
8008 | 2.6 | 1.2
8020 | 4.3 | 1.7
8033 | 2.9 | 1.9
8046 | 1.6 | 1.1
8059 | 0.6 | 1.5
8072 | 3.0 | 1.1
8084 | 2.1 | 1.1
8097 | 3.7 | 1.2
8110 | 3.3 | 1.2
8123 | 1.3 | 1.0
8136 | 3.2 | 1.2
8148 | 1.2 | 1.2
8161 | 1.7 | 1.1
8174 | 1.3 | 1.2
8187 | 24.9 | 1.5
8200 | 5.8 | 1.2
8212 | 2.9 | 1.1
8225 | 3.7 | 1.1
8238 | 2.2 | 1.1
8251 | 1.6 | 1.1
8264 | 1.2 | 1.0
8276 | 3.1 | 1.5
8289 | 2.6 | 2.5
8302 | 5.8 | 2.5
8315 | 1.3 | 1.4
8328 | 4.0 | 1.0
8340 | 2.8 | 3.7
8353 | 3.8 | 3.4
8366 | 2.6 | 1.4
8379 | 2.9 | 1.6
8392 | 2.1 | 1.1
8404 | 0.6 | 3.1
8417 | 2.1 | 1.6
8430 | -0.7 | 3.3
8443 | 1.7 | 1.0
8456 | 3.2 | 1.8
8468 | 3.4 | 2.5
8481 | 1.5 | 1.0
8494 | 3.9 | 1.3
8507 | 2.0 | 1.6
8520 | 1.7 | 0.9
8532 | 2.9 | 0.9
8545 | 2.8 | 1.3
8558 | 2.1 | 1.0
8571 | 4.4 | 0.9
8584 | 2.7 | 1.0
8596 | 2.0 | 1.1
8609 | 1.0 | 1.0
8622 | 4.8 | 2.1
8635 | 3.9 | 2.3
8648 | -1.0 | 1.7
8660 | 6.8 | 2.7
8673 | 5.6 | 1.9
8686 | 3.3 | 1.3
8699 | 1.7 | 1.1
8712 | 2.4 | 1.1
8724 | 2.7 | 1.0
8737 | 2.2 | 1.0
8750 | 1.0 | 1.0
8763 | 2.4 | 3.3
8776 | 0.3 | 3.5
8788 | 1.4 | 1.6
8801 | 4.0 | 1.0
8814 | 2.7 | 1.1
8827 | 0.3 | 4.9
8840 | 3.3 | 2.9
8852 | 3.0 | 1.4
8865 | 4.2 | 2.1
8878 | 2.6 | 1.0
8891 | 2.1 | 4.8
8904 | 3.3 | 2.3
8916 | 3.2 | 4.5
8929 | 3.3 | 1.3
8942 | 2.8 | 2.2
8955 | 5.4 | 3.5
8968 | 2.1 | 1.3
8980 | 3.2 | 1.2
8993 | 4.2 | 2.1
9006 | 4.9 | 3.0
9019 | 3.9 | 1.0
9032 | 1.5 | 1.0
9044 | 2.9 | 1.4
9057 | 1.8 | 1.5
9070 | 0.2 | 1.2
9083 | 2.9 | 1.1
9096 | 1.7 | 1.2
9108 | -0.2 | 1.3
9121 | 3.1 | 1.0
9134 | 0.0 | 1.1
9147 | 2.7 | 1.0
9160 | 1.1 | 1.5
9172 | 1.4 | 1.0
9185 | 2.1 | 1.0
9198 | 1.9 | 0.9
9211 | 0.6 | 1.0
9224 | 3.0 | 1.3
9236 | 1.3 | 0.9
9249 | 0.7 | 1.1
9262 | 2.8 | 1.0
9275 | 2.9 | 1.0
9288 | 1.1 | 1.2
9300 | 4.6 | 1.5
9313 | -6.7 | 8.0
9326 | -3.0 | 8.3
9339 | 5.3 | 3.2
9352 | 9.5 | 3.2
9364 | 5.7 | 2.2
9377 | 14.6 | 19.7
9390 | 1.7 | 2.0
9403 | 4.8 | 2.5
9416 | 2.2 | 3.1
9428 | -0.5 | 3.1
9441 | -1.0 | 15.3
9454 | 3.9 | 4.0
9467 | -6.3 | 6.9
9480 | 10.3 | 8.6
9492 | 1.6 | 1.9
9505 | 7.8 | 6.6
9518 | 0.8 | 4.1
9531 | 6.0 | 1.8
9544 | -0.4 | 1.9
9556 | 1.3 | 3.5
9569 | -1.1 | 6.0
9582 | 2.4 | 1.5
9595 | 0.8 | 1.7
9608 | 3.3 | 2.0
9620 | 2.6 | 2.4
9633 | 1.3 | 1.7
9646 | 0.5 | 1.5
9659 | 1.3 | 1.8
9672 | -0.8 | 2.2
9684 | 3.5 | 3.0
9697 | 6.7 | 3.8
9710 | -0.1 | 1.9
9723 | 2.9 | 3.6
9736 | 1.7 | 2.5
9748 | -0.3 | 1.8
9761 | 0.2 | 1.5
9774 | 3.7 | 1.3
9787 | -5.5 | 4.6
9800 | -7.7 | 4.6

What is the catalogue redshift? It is 1.20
